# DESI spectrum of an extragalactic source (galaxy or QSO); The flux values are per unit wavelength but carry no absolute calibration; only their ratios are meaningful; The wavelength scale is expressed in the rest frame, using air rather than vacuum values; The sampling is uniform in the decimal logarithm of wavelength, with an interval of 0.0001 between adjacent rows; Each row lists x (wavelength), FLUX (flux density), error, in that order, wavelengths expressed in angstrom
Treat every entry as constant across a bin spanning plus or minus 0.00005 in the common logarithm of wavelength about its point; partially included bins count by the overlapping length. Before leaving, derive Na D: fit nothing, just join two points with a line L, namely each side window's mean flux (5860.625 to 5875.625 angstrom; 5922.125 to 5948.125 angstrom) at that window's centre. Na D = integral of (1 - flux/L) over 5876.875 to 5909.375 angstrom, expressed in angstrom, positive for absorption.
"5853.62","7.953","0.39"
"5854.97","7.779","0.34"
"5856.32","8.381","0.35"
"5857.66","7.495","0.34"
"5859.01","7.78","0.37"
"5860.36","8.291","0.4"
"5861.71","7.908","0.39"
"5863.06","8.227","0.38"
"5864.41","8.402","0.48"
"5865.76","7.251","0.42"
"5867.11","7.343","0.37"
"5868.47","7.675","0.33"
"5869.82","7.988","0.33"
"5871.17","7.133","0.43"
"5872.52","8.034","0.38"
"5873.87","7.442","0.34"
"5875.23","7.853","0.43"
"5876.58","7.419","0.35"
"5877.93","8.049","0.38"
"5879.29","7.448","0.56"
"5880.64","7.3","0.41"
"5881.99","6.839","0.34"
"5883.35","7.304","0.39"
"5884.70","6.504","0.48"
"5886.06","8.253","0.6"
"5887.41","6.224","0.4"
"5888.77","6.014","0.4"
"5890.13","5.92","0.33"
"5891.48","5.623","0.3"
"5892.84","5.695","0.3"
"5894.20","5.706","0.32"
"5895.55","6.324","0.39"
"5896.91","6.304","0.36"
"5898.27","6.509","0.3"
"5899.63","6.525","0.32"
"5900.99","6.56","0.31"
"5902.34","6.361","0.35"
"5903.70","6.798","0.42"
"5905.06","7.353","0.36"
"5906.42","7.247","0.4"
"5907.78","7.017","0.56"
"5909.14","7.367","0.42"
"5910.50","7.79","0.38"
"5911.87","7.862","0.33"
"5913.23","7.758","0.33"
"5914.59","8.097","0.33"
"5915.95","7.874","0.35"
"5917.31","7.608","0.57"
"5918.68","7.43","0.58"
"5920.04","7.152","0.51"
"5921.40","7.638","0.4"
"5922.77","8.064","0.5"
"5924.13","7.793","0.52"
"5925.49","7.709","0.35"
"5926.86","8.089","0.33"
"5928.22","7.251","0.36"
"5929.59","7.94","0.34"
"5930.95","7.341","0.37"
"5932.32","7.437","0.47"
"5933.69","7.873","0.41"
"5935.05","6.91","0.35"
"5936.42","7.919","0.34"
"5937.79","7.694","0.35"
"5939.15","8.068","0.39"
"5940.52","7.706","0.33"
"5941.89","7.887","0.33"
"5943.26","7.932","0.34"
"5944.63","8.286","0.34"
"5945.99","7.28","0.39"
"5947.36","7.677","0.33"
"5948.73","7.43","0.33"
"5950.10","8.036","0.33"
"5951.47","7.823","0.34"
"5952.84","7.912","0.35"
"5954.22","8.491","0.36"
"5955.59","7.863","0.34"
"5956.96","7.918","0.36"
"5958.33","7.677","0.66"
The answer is 4.3 angstrom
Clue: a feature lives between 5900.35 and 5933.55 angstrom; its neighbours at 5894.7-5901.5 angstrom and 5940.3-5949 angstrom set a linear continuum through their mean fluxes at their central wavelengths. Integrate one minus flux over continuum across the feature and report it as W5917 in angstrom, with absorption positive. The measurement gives -2.5 angstrom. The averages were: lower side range 6.42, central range 7.49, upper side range 7.76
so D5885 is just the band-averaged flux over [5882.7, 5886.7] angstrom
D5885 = 7.35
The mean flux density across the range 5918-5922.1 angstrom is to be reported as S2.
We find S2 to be 7.41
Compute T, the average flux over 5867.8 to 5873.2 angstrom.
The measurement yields 7.72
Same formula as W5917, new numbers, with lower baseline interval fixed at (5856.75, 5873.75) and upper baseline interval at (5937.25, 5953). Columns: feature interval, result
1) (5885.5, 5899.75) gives 2.8 angstrom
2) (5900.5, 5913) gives 1.0 angstrom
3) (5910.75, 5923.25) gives 0.1 angstrom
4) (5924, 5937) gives 0.3 angstrom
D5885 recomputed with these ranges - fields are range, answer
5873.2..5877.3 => 7.57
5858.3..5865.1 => 8.11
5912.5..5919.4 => 7.75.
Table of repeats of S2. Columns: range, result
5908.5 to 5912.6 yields 7.66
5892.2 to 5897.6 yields 6.01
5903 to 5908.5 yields 7.1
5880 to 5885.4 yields 6.99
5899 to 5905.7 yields 6.72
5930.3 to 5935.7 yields 7.39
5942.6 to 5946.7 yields 7.84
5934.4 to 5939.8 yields 7.65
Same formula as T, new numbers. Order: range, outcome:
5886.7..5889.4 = 6.15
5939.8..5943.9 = 7.83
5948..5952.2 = 7.76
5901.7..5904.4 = 6.59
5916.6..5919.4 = 7.51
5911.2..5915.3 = 7.92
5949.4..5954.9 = 8.05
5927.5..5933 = 7.5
